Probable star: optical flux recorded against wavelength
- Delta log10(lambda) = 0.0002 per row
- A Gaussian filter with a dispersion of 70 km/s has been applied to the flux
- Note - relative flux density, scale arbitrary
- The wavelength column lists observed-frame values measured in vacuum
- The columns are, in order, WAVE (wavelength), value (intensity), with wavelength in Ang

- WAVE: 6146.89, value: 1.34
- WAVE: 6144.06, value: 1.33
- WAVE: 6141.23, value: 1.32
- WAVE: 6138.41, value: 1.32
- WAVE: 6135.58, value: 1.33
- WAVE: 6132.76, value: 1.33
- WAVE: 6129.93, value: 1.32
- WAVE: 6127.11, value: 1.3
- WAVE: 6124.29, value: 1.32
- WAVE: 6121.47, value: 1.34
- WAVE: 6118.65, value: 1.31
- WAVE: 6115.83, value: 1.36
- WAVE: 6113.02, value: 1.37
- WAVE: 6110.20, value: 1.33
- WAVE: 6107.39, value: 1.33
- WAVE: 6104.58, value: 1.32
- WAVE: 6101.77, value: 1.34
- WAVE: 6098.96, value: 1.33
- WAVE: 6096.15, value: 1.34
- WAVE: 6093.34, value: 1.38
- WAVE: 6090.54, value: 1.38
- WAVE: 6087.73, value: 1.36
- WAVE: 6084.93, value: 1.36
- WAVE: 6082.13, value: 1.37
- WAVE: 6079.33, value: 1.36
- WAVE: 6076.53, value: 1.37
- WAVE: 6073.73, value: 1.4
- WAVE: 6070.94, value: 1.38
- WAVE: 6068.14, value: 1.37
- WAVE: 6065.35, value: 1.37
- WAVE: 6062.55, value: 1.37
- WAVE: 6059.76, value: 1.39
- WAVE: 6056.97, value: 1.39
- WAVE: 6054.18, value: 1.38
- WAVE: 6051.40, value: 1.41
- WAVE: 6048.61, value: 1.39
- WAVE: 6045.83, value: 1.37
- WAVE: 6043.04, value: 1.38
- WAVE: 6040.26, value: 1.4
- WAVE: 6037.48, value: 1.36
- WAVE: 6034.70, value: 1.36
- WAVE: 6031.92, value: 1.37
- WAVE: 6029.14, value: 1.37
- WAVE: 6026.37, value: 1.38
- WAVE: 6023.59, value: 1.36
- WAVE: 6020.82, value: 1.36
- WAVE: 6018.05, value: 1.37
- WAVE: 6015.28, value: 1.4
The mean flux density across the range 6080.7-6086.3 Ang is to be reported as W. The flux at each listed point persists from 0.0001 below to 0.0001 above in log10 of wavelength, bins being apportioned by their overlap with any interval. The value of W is 1.37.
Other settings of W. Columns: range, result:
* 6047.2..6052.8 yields 1.4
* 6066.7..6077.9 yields 1.38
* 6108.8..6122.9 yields 1.34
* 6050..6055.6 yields 1.4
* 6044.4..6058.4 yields 1.39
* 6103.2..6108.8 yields 1.33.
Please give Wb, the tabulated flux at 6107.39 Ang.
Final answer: 1.33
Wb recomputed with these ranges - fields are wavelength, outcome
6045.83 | 1.37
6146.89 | 1.34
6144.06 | 1.33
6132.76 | 1.33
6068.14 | 1.37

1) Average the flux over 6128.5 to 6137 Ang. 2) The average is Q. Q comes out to 1.33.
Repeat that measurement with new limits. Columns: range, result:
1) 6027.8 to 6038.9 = 1.36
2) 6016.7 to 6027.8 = 1.37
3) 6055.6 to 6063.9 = 1.38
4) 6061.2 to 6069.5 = 1.37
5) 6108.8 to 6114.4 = 1.35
